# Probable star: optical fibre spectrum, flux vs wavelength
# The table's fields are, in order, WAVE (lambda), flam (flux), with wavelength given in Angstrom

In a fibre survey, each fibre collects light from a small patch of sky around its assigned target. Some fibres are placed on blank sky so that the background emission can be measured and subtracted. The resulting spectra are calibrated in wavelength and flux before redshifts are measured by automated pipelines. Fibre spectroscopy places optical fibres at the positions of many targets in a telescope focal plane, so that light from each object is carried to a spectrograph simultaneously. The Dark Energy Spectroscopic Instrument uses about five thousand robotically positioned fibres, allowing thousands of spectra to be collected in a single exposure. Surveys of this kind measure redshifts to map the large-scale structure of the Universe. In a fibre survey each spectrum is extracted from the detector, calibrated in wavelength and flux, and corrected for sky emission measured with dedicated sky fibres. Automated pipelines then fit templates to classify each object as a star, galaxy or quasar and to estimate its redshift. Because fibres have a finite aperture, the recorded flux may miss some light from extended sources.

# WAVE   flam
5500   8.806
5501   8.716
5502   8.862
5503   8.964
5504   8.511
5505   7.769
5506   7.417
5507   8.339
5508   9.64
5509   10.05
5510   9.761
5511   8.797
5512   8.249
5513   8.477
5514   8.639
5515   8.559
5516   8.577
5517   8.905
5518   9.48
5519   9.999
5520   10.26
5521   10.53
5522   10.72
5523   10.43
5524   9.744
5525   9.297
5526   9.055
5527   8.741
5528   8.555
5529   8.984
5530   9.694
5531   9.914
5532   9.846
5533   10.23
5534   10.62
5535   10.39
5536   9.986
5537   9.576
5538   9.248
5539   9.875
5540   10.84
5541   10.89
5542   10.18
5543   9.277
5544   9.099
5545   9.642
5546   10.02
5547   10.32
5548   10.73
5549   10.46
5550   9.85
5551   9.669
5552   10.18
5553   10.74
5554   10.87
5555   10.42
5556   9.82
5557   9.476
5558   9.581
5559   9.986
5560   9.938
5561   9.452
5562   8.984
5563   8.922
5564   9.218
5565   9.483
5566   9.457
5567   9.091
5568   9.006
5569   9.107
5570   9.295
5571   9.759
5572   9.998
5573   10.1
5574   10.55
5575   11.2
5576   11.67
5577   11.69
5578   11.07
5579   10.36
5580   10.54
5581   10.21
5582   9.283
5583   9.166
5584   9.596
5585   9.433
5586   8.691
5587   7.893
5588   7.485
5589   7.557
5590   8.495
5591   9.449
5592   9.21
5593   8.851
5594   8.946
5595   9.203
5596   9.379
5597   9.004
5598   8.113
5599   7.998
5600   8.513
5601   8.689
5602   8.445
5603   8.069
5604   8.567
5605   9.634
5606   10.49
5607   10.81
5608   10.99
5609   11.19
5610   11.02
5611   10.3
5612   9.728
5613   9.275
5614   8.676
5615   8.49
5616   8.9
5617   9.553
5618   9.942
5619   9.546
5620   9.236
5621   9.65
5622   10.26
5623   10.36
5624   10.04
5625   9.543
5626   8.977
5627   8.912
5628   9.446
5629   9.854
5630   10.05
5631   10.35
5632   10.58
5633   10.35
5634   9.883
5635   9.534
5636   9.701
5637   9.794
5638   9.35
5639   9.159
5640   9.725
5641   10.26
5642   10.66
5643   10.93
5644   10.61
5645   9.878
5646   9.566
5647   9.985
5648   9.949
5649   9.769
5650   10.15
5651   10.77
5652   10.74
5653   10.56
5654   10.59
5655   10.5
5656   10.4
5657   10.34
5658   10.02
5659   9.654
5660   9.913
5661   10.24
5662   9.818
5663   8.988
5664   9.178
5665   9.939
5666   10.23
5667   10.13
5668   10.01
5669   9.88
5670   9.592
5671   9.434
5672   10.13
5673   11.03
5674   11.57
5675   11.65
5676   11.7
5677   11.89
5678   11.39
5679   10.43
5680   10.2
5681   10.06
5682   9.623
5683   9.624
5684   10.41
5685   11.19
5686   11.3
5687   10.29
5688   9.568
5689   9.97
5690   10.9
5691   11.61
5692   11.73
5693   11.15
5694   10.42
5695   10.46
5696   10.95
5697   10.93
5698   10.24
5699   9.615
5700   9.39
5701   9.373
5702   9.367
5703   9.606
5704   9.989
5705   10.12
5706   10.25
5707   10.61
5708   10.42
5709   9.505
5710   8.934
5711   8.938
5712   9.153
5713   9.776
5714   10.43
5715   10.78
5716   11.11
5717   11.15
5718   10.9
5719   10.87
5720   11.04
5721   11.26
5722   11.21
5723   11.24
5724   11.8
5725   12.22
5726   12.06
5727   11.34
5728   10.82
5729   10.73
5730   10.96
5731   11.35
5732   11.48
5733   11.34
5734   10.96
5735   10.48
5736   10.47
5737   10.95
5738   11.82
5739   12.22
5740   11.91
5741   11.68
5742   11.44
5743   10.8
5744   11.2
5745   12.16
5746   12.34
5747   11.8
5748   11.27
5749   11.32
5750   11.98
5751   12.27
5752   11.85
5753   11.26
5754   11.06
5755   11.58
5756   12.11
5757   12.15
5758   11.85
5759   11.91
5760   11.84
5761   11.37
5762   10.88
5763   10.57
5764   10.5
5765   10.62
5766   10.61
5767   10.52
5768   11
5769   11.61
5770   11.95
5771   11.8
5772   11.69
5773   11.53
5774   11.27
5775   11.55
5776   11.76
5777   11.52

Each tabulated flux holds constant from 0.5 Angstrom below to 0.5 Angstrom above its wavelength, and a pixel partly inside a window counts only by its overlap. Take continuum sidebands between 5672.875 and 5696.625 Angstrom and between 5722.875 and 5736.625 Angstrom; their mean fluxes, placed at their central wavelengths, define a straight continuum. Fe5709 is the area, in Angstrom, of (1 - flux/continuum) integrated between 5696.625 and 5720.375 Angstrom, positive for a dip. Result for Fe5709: 2.0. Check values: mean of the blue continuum 10.8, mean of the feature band 10.1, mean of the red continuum 11.2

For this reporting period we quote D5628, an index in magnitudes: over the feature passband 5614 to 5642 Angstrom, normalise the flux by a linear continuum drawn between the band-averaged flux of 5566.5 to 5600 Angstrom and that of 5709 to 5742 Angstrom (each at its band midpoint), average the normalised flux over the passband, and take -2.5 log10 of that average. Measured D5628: 0.03 mag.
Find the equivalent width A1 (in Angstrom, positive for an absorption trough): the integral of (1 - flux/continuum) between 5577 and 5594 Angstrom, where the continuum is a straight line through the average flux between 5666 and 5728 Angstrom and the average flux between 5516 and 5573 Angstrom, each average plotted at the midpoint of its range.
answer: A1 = 1.2 Angstrom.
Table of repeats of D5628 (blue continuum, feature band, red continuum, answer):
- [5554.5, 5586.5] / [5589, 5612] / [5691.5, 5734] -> 0.08 mag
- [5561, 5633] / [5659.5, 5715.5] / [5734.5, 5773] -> 0.04 mag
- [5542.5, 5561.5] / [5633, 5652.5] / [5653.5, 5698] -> 0.03 mag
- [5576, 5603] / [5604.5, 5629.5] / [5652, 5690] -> -0.03 mag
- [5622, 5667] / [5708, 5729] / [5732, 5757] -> 0.04 mag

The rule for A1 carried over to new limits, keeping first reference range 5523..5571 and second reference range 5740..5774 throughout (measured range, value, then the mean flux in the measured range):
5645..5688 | 1.8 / 10.3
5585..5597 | 1.7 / 8.7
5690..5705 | 0.9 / 10.4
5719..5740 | -0.1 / 11.3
